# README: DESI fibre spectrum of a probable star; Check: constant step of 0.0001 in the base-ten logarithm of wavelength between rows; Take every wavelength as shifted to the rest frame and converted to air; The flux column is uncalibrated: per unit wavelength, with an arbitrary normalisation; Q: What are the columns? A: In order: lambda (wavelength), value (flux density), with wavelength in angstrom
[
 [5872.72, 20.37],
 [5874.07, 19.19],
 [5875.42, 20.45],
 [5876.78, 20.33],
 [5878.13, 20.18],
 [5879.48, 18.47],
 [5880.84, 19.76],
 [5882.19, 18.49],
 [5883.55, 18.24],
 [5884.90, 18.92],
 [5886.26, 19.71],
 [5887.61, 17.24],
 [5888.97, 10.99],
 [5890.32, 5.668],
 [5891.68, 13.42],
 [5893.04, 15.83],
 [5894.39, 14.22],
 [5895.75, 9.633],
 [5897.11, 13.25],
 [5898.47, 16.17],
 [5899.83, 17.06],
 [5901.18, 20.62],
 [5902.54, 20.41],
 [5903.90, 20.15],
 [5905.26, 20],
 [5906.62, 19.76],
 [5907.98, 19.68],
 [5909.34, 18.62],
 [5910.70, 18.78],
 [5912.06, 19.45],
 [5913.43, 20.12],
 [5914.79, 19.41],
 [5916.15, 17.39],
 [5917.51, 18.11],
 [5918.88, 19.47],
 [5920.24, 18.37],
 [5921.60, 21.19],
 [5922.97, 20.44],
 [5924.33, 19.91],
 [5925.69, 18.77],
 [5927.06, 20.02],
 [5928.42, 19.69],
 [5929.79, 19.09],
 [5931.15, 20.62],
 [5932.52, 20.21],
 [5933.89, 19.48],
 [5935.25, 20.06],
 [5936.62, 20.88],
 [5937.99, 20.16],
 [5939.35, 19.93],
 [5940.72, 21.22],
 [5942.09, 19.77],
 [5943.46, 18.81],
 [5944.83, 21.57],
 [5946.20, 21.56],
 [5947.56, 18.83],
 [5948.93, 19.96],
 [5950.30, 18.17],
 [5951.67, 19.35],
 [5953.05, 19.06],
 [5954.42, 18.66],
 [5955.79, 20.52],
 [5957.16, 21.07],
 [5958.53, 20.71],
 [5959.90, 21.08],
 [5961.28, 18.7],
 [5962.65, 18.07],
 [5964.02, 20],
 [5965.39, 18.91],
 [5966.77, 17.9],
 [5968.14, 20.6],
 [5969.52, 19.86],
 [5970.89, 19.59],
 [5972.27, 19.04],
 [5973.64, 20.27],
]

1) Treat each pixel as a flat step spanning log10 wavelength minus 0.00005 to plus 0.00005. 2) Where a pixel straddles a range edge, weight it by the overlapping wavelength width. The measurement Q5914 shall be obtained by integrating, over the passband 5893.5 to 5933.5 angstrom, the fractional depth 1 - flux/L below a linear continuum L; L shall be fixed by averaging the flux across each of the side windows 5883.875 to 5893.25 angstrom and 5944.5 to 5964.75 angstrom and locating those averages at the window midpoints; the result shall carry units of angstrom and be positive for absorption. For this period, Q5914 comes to -4.93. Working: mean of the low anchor 14.6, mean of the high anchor 19.8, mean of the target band 18.6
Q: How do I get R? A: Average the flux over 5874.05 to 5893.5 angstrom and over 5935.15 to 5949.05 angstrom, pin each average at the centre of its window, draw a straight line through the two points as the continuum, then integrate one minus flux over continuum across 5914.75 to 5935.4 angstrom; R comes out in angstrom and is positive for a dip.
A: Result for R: -0.2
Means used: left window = 17.1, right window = 20.3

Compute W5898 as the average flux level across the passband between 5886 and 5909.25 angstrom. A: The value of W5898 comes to 16.1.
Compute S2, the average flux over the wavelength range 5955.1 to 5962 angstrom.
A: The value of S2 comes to 20.4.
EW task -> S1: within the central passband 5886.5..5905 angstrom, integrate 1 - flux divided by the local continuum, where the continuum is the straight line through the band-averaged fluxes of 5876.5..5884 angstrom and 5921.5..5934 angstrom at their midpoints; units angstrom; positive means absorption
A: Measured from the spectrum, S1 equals 4.0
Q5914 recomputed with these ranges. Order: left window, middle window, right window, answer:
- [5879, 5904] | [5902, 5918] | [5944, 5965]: -1.99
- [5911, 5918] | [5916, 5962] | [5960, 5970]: -1.81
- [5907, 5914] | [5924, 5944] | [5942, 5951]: -0.27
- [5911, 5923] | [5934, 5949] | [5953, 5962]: -0.39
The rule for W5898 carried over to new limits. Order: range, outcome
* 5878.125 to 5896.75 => 15.6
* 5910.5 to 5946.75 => 19.8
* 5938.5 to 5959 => 19.9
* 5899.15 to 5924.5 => 19.4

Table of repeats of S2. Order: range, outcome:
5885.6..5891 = 13.4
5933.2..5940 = 20.1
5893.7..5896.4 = 12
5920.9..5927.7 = 20.1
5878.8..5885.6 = 18.8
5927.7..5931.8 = 19.8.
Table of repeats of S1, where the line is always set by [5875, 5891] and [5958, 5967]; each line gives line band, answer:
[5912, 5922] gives -0.5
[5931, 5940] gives -0.7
